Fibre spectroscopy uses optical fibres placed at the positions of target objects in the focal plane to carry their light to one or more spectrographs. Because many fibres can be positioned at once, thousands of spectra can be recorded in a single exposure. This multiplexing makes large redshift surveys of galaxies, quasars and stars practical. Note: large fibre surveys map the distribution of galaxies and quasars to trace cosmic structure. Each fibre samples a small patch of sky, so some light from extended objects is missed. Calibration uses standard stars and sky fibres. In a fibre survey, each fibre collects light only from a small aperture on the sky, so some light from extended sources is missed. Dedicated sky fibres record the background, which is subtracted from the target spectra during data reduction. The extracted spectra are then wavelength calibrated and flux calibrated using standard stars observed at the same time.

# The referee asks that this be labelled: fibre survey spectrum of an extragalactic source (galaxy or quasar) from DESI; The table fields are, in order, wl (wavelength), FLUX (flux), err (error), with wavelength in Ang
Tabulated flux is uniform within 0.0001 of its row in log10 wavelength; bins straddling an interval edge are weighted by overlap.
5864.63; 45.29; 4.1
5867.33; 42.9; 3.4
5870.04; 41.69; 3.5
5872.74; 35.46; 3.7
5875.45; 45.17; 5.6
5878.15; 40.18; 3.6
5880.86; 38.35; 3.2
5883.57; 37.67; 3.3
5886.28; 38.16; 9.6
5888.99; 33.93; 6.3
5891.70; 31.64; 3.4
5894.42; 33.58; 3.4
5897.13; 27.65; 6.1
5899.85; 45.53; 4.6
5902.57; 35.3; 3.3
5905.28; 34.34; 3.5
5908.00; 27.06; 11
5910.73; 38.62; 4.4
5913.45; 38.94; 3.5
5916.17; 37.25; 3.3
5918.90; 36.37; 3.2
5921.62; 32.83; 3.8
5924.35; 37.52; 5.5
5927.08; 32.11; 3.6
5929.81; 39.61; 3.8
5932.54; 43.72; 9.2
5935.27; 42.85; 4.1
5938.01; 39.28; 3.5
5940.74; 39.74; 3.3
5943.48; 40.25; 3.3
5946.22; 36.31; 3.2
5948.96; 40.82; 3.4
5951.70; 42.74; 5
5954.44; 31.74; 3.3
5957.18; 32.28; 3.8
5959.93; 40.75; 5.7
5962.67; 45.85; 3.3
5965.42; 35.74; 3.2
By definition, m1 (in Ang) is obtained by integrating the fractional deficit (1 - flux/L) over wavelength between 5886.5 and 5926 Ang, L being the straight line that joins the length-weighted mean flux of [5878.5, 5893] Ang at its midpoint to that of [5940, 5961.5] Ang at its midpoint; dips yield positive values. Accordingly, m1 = 1.86 Ang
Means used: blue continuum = 36.3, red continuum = 38.1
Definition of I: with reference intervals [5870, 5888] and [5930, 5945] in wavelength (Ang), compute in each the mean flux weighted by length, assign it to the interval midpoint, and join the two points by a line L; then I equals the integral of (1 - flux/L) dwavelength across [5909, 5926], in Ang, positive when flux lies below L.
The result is 1.6 Ang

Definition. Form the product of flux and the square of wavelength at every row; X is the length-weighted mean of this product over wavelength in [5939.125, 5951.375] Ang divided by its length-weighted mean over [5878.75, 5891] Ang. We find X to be 1.1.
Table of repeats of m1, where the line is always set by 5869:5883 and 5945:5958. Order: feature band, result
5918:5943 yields -0.35 Ang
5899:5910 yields 1.02 Ang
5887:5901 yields 1.71 Ang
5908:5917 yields 0.44 Ang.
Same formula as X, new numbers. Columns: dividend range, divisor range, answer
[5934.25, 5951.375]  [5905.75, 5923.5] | 1.15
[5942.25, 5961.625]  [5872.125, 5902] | 1.05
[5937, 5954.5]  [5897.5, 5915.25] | 1.10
